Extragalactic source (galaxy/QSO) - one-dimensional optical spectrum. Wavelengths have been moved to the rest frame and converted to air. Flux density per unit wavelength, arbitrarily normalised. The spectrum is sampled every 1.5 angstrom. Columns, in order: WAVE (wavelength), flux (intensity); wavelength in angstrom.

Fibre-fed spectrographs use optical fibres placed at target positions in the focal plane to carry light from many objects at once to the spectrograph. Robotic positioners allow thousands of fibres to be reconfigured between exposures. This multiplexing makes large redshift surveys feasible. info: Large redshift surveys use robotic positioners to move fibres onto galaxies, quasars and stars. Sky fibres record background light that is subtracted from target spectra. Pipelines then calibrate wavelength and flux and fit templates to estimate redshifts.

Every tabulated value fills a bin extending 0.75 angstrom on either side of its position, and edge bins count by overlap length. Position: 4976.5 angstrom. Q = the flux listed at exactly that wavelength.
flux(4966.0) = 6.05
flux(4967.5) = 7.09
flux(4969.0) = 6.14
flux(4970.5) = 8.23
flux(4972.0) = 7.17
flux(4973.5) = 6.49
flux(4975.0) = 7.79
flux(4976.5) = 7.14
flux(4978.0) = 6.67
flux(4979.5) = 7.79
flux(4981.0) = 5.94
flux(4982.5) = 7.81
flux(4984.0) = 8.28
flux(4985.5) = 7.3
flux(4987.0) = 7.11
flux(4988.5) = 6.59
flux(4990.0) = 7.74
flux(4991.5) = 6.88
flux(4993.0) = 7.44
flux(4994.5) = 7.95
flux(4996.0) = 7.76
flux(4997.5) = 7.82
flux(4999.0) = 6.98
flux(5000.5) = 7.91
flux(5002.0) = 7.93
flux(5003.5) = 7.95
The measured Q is 7.14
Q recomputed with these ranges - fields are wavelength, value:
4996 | 7.76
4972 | 7.17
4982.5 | 7.81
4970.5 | 8.23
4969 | 6.14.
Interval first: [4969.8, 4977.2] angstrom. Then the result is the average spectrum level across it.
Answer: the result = 7.36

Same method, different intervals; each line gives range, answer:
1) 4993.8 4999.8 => 7.63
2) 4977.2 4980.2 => 7.22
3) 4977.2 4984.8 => 7.3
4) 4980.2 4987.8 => 7.29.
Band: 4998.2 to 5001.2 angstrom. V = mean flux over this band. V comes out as 7.44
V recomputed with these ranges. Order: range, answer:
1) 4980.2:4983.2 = 6.87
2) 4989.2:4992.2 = 7.31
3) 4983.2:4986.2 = 7.8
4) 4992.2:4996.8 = 7.71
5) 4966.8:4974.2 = 7.03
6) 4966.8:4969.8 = 6.63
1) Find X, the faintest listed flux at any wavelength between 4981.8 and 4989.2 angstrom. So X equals 6.59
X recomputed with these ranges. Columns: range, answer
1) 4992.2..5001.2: 6.98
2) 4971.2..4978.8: 6.49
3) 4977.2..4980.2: 6.67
